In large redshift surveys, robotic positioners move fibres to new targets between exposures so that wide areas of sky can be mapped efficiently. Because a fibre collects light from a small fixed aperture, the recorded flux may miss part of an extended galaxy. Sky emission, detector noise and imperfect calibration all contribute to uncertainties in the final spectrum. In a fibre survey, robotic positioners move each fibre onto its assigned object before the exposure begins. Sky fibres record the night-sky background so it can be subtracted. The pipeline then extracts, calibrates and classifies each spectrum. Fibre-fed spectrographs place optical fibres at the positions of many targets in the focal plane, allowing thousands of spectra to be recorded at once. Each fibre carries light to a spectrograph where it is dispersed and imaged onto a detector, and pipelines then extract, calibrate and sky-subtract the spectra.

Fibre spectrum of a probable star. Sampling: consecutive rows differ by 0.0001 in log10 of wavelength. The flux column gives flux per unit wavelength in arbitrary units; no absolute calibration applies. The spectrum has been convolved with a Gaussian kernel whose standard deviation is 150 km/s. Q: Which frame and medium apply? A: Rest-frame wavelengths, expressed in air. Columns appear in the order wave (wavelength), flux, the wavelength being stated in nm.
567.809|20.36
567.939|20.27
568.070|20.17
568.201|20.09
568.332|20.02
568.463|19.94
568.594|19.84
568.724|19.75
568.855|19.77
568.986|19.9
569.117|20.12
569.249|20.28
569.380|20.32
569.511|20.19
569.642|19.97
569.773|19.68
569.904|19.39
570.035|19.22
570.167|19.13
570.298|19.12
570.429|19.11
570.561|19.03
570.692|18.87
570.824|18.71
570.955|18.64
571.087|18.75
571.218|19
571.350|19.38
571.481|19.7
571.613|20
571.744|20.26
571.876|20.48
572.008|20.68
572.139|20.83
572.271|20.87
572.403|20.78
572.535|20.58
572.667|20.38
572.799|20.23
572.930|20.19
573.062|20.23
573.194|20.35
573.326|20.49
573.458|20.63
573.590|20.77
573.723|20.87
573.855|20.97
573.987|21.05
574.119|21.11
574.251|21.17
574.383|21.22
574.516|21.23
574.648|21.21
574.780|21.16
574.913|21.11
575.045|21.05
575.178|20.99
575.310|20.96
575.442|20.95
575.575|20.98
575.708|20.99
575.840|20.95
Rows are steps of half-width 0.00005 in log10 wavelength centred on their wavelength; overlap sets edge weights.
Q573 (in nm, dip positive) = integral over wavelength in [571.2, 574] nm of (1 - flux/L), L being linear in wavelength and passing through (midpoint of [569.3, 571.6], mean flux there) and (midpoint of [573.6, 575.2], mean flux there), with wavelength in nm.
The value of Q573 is -0.02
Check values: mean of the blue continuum 19.3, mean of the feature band 20.4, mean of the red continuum 21.1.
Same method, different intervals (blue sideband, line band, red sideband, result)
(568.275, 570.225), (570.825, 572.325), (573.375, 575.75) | 0.040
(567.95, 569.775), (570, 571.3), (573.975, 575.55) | 0.089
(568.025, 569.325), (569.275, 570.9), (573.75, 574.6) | 0.069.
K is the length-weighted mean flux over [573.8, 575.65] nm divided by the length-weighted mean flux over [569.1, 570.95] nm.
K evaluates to 1.08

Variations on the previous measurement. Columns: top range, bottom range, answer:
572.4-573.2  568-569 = 1.02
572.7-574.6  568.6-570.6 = 1.05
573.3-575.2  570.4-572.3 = 1.07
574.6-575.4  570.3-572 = 1.09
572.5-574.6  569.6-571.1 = 1.08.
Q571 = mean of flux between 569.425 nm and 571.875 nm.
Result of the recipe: 19.4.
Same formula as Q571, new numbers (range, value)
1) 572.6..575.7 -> 20.8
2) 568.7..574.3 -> 20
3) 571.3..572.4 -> 20.3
